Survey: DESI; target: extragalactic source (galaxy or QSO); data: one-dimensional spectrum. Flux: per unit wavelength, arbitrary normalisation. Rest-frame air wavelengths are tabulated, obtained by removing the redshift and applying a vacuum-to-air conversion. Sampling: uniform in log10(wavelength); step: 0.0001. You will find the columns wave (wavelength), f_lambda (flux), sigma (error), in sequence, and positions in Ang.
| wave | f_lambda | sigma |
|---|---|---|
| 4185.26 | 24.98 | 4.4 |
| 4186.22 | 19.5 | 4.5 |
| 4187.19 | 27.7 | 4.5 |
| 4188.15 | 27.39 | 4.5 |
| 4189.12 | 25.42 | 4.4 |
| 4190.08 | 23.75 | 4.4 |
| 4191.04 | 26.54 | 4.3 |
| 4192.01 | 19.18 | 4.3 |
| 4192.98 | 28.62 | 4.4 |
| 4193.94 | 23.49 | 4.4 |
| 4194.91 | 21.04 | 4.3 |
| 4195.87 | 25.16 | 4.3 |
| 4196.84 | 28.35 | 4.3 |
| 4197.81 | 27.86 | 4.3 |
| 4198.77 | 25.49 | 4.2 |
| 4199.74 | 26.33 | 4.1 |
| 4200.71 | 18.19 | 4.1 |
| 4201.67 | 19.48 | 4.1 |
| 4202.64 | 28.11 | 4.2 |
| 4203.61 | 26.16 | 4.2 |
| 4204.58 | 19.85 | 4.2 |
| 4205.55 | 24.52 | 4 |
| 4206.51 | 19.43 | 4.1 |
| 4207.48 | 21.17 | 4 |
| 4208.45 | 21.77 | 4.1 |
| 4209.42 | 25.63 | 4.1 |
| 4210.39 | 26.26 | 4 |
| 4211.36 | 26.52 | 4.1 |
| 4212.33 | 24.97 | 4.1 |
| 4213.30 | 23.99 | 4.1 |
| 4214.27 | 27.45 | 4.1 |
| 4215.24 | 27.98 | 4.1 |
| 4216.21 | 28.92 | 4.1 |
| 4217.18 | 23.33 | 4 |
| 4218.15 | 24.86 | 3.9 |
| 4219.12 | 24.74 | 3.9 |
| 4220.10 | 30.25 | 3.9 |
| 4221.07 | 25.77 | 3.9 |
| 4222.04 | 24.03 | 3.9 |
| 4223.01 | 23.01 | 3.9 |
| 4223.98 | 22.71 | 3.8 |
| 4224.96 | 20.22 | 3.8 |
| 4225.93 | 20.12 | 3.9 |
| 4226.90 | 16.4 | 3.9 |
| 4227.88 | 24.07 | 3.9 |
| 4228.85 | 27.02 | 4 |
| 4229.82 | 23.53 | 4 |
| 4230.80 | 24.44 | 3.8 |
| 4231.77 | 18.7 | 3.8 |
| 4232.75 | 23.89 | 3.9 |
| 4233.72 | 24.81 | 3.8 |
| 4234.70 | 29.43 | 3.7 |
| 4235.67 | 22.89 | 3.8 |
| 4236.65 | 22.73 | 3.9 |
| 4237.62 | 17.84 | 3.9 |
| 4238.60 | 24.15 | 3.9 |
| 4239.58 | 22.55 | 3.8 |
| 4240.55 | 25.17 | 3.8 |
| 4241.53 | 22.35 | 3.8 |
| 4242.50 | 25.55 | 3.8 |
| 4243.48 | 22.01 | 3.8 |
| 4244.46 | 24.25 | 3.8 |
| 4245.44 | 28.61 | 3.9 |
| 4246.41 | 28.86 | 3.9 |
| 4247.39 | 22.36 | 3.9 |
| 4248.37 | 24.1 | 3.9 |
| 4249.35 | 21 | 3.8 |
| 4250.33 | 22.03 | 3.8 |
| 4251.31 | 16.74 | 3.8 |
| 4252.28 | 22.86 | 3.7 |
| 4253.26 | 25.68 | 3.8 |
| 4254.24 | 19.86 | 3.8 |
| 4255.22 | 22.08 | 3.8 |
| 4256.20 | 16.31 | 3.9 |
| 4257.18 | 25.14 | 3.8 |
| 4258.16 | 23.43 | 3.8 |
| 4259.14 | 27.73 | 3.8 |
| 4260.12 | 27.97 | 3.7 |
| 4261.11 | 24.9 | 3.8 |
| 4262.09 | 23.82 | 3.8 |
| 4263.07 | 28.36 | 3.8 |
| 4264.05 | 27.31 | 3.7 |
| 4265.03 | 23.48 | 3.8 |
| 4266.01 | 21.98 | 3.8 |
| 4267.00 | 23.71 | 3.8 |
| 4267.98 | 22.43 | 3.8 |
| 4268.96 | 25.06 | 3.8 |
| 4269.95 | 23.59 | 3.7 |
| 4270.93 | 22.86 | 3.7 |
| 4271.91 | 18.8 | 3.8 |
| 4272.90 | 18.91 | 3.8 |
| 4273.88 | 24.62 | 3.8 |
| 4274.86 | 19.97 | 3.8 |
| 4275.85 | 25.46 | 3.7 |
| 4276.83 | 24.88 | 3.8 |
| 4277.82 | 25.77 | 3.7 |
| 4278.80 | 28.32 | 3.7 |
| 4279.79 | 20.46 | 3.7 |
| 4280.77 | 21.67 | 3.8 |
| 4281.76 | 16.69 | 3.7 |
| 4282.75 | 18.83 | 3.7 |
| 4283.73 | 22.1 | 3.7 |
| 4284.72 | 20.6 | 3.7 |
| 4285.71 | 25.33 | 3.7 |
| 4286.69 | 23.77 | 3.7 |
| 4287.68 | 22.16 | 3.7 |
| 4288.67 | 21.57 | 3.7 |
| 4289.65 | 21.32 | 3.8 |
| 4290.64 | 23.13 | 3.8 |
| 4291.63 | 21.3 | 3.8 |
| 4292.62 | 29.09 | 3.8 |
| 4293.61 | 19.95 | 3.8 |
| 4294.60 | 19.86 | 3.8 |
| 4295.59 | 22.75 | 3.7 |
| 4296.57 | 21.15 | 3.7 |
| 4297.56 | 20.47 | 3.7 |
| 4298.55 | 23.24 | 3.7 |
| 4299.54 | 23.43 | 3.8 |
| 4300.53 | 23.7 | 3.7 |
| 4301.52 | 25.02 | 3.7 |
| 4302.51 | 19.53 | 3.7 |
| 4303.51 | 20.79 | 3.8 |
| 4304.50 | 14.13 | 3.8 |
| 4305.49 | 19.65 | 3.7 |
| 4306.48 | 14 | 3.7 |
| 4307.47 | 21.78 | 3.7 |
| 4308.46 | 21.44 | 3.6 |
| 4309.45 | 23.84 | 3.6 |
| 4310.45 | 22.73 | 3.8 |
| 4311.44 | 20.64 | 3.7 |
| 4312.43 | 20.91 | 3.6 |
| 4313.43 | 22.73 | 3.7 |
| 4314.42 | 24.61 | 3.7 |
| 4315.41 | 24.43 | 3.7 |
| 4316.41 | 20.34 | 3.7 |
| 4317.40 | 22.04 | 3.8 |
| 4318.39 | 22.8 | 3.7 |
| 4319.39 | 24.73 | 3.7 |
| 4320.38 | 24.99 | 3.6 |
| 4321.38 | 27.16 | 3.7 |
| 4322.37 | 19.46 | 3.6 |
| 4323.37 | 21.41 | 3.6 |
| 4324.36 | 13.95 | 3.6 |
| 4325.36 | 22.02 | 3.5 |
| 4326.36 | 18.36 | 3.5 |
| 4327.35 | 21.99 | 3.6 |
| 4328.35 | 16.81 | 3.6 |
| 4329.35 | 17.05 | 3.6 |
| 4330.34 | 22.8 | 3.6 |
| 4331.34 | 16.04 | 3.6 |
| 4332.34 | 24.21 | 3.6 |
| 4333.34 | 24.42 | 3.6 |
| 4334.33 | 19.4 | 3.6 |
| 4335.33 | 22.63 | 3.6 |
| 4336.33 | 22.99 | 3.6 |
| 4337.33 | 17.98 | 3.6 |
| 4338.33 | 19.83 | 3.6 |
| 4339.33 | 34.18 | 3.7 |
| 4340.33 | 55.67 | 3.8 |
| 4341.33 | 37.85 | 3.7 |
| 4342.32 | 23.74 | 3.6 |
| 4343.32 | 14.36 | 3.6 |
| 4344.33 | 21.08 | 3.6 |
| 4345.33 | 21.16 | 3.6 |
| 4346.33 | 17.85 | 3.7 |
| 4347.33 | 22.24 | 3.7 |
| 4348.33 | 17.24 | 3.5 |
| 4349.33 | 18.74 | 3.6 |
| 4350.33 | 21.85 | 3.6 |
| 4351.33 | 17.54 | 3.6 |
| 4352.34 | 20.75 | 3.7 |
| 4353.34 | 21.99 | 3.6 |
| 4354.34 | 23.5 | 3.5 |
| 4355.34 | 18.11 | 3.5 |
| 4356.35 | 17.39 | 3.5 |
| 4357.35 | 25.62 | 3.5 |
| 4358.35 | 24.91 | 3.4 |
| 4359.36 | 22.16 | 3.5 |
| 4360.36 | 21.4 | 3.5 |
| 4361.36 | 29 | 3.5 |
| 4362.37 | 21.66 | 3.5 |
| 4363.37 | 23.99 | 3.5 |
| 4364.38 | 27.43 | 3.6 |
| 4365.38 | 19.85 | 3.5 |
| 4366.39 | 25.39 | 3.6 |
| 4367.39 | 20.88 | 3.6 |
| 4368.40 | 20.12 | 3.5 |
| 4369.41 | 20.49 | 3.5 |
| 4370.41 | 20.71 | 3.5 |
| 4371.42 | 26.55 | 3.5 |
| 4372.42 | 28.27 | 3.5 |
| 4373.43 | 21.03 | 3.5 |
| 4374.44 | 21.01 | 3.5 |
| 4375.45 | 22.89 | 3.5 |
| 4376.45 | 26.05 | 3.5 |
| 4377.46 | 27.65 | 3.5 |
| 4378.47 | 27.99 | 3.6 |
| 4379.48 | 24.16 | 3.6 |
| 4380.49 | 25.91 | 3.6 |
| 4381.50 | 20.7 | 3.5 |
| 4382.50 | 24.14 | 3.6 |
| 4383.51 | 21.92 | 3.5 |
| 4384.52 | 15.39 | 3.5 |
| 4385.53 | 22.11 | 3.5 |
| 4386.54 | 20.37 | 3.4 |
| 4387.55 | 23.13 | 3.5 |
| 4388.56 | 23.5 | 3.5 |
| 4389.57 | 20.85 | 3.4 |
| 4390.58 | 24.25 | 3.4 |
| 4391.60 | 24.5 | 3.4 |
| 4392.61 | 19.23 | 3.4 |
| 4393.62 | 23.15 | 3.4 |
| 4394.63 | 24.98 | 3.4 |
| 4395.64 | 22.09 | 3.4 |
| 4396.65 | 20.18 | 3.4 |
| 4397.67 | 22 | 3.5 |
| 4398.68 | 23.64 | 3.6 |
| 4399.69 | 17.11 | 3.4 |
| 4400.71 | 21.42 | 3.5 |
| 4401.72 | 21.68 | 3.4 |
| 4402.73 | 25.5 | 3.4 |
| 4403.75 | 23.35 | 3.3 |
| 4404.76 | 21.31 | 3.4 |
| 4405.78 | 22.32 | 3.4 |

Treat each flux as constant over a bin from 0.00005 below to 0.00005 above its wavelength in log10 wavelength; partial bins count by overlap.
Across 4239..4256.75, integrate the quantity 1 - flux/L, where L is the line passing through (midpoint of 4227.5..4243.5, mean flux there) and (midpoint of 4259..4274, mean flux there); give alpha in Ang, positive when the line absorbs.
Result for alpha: 0.6 Ang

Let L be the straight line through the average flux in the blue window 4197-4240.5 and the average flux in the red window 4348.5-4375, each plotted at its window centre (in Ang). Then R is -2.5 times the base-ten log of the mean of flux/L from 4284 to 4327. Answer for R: 0.056 mag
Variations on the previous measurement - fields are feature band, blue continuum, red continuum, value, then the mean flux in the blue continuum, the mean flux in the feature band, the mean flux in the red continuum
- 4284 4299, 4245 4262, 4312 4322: 0.05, 23.5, 22.4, 23.4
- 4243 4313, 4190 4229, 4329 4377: 0.05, 24.2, 22.6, 23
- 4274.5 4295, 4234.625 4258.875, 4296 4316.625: -0.03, 23.1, 22.5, 21.4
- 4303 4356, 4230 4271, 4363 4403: 0.06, 23.6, 21.9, 22.8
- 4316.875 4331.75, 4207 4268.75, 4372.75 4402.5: 0.12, 23.9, 20.8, 22.6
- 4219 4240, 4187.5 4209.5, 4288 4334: 0.00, 24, 23.3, 21.5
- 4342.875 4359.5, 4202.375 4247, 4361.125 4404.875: 0.14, 24.1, 20.4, 22.9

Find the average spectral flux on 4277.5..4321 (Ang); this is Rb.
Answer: 22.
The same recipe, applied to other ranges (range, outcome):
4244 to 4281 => 23.6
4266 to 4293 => 22.6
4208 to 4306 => 23.2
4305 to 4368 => 22.3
